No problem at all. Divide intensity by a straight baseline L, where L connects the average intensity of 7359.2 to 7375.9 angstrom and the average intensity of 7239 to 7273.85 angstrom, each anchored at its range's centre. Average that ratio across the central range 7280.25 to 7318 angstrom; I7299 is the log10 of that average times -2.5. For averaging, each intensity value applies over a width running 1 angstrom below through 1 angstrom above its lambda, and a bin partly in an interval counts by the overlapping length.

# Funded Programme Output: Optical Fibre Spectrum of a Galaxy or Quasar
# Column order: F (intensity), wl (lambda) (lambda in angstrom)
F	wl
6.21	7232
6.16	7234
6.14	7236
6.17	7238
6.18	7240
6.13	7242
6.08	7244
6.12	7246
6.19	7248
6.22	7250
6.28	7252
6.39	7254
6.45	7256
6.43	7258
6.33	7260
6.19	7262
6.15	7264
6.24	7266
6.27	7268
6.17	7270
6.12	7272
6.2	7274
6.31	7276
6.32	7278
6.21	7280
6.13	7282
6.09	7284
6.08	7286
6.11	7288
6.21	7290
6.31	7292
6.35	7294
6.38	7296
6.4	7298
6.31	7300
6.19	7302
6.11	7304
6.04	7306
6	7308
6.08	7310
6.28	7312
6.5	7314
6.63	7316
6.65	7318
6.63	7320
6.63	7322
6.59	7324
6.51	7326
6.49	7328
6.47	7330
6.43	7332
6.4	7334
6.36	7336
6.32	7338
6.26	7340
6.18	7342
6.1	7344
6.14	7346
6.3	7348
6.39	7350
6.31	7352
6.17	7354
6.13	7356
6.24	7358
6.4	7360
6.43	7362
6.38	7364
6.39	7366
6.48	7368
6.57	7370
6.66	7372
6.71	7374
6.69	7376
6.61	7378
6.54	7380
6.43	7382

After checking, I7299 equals 0.02 mag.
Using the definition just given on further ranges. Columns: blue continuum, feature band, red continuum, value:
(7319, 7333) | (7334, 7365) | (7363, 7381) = 0.046 mag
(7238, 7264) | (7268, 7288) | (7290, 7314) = 0.010 mag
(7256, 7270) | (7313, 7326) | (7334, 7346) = -0.058 mag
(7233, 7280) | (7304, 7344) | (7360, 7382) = 0.005 mag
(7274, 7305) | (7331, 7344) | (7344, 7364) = -0.008 mag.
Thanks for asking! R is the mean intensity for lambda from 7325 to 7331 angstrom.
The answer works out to 6.49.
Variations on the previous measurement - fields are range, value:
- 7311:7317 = 6.47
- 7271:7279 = 6.24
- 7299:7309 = 6.13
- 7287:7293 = 6.21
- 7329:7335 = 6.43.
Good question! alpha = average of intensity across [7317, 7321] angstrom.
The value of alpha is 6.64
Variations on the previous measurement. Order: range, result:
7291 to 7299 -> 6.36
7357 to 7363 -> 6.36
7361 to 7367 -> 6.4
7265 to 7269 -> 6.25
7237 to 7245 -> 6.14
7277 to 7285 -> 6.19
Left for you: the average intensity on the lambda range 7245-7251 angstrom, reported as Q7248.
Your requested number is 6.18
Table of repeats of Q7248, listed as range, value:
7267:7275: 6.19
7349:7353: 6.35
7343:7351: 6.23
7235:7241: 6.16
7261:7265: 6.17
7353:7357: 6.15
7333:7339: 6.36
